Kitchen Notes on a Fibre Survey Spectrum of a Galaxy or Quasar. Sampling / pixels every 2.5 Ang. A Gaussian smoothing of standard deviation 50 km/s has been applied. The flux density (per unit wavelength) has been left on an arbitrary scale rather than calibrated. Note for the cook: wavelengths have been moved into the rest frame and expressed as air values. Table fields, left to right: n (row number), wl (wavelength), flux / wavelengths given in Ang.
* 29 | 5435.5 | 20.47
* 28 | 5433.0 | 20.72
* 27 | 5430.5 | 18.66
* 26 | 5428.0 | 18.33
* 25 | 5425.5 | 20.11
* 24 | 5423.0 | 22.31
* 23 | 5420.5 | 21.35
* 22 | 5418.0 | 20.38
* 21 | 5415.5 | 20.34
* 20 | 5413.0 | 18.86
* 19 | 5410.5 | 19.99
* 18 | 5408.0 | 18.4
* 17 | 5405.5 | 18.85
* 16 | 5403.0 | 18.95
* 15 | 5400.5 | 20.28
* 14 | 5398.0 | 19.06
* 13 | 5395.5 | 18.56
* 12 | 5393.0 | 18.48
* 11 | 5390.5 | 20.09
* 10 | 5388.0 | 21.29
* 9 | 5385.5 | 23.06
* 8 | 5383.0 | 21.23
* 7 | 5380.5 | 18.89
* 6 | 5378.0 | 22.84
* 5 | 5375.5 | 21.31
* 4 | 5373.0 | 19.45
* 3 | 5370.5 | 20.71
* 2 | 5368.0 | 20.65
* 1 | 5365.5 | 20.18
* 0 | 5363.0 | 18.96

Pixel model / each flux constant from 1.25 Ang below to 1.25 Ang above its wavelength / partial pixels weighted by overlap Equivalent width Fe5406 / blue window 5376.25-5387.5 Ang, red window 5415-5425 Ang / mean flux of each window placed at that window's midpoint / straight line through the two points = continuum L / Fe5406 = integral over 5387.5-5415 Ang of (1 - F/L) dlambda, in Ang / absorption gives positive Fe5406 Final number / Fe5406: 2.5 Ang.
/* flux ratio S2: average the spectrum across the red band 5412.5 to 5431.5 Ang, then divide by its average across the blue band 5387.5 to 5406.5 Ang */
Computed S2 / 1.0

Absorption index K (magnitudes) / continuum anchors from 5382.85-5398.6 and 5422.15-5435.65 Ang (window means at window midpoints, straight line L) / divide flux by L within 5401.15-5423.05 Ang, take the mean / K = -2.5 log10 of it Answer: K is 0.02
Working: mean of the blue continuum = 20.2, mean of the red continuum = 20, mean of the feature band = 19.8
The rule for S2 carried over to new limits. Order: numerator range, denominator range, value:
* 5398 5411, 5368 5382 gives 0.93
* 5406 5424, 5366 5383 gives 0.97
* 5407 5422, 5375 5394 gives 0.95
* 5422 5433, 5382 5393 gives 0.94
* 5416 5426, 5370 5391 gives 1.00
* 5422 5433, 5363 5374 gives 0.99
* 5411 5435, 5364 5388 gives 0.96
